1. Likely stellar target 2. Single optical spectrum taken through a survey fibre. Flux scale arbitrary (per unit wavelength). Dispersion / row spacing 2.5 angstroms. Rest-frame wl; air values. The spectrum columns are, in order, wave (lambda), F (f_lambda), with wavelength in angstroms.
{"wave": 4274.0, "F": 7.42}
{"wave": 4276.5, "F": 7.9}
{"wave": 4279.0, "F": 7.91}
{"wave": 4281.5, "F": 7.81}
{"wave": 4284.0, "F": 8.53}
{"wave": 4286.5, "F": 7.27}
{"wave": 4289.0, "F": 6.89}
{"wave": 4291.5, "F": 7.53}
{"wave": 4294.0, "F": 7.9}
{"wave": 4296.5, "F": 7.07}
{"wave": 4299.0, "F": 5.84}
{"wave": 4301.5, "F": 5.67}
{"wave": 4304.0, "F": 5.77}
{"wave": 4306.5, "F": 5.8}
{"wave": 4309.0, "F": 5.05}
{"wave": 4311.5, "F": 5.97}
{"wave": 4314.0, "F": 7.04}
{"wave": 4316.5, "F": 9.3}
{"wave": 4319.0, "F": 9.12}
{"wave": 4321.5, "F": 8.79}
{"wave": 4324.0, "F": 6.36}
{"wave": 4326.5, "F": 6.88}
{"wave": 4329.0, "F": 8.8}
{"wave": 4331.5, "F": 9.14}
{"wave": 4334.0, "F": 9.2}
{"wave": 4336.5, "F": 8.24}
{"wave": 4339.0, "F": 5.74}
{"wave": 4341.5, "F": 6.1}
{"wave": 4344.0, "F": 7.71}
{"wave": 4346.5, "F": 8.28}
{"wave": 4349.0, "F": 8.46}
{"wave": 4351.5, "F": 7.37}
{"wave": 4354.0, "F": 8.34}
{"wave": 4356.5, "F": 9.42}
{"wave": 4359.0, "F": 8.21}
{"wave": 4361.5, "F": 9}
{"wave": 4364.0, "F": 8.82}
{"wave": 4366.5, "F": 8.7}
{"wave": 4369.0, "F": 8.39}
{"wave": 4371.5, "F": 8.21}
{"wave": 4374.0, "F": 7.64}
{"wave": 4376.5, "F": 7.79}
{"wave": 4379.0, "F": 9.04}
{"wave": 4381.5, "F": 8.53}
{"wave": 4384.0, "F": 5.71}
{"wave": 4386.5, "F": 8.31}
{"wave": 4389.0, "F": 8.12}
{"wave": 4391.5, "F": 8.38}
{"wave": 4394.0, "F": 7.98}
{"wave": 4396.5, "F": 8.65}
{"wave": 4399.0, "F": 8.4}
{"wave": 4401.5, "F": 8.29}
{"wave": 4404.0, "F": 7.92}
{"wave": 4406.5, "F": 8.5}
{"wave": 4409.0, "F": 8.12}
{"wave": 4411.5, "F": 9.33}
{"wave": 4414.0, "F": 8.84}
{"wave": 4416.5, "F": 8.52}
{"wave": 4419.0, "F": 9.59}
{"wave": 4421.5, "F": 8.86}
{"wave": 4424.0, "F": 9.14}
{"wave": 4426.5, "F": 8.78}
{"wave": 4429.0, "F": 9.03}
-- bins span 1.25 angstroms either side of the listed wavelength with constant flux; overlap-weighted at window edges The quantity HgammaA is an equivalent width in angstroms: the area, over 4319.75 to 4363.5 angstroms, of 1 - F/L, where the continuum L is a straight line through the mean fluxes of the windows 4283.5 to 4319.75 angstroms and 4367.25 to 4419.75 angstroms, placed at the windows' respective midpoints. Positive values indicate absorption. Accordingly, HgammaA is -3.0 angstroms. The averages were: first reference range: 6.92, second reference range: 8.29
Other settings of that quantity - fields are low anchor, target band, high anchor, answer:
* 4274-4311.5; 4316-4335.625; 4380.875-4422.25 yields -2.9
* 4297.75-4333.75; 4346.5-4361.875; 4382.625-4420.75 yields -1.5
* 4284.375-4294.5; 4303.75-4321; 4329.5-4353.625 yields 1.4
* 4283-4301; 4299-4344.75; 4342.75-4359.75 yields 3.1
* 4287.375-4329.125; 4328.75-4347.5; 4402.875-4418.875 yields -1.0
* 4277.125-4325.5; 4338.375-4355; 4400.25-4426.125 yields 0.7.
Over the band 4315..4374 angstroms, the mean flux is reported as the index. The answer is 8.18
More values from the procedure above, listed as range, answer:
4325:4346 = 7.73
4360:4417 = 8.31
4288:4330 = 7.04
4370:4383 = 8.2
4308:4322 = 7.52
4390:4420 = 8.53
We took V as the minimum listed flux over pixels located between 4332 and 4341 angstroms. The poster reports 5.74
